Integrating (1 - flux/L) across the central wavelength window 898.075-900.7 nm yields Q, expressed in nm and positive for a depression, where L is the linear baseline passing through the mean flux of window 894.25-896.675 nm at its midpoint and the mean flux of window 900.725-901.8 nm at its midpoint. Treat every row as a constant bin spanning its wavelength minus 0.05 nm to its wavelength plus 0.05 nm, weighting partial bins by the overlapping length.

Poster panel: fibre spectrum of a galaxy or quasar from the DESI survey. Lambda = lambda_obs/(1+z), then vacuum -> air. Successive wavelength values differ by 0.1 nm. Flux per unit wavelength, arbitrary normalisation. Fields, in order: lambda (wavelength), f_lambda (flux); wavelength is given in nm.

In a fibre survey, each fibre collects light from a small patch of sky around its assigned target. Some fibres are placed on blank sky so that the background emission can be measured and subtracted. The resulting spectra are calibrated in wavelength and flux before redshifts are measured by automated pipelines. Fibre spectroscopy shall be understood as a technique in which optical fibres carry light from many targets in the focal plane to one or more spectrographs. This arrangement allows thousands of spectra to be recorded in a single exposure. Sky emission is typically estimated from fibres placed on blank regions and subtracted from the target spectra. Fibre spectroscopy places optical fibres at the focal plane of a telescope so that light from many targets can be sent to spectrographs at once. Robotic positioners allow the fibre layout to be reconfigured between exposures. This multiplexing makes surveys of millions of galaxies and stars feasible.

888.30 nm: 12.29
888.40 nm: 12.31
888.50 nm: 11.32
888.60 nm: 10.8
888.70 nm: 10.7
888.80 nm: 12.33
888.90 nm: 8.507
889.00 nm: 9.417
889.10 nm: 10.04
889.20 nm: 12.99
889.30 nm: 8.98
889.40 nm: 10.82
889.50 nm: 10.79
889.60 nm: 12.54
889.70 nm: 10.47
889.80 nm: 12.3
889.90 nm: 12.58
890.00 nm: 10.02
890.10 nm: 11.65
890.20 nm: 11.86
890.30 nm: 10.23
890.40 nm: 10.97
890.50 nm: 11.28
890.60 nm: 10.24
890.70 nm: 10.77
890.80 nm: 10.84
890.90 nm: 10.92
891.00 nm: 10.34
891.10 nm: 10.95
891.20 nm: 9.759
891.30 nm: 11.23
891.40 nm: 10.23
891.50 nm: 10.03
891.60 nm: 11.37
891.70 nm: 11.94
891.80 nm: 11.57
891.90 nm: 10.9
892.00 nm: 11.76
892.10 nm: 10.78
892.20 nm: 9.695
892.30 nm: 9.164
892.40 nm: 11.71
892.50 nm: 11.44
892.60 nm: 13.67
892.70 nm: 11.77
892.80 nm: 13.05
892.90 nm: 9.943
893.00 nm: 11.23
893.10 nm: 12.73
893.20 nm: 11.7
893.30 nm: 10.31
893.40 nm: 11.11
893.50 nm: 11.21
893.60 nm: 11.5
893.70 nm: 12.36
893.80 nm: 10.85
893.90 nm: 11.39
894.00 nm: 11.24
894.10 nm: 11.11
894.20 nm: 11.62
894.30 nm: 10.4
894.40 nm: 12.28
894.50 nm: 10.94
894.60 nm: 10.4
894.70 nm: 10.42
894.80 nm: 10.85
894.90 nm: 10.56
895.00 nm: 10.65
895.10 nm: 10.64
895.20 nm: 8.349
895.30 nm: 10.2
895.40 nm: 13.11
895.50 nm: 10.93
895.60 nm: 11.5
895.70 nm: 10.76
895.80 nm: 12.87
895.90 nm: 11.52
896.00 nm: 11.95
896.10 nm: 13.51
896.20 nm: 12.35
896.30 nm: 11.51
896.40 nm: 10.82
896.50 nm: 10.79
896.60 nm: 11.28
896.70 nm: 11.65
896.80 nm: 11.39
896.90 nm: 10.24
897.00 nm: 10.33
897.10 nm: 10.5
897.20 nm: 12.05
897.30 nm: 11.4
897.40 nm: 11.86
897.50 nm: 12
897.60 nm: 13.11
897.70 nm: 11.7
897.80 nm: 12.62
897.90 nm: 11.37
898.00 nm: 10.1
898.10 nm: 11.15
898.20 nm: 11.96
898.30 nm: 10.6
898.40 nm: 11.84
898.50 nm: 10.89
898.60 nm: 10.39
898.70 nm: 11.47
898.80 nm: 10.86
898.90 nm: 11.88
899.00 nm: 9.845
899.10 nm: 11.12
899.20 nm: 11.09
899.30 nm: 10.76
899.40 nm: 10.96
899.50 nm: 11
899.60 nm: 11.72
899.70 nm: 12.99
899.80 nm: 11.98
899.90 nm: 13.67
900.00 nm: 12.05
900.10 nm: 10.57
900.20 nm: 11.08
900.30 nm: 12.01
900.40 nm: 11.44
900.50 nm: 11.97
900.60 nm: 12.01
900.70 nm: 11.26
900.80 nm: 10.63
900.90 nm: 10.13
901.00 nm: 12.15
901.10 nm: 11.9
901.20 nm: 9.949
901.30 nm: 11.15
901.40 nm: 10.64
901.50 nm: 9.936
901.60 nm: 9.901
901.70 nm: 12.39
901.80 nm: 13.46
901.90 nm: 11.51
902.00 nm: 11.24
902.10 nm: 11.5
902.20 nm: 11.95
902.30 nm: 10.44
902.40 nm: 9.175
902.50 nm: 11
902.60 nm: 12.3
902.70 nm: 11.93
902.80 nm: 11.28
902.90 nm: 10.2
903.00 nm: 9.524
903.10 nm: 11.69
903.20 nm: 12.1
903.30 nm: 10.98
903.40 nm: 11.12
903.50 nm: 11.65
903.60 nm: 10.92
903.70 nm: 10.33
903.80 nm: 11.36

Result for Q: -0.09 nm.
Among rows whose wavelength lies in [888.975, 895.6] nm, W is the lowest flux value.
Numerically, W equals 8.349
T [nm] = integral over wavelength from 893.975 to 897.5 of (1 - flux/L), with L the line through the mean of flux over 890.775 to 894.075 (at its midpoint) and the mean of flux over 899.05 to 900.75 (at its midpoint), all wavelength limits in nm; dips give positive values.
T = 0.05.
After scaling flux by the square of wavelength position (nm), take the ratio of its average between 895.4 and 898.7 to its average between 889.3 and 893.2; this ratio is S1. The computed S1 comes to 1.05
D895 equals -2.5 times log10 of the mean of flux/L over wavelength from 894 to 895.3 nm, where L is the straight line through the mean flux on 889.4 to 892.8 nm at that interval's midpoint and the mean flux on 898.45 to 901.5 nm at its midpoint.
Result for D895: 0.05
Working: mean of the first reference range 11.1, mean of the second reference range 11.3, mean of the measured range 10.7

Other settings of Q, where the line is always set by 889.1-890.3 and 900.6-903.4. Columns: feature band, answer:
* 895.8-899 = -0.08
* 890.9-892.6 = 0.05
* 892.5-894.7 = -0.04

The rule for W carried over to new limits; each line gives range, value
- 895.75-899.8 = 9.845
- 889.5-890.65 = 10.02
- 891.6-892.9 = 9.164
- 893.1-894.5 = 10.31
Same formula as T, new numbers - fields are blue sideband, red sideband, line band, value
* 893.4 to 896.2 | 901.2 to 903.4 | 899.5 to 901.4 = -0.07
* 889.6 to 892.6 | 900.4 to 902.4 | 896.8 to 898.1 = -0.03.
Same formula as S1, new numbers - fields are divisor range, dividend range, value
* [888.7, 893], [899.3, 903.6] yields 1.06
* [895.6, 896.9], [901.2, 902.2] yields 0.98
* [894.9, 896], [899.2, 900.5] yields 1.06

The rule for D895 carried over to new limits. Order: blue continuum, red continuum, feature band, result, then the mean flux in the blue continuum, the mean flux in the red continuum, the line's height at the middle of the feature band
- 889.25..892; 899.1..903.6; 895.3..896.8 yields -0.05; 11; 11.3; 11.1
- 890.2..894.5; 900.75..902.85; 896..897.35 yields -0.02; 11.1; 11.2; 11.2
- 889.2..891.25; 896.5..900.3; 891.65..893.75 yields -0.03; 11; 11.4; 11.1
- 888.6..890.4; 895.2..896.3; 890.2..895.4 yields 0.03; 11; 11.7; 11.3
